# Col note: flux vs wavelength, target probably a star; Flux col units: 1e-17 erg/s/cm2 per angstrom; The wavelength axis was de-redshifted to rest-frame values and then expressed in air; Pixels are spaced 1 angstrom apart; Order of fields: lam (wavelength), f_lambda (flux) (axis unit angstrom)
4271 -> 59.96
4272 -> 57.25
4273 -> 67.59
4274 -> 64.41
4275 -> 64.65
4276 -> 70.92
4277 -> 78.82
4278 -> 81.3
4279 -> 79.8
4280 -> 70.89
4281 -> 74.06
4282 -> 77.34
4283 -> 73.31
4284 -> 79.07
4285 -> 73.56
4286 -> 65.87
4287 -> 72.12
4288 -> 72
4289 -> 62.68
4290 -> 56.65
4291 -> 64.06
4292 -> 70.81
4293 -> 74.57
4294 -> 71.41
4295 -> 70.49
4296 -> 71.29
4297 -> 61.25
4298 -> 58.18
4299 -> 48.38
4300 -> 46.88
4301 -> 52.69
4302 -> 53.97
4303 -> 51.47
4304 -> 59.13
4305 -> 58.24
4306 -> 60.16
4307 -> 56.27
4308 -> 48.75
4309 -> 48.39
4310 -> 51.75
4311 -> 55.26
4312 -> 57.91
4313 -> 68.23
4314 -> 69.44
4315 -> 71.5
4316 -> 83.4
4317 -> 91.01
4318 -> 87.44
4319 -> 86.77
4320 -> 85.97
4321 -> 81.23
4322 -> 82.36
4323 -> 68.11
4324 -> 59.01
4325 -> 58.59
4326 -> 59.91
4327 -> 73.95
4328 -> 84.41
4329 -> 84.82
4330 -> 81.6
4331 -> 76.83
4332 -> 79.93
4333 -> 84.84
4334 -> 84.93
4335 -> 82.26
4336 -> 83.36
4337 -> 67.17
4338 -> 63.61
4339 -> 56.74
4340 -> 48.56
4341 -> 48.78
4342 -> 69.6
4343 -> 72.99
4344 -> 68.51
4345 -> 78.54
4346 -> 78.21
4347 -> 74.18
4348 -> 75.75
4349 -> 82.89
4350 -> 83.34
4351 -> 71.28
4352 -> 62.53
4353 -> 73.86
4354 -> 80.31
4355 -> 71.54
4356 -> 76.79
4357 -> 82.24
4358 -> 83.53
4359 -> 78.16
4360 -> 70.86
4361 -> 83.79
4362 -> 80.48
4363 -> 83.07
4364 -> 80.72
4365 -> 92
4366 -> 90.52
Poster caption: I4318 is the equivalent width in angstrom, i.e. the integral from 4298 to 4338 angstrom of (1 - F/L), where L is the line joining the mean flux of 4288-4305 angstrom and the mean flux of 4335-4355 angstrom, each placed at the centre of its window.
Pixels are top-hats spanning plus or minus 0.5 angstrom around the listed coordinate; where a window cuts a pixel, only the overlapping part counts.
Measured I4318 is -1.83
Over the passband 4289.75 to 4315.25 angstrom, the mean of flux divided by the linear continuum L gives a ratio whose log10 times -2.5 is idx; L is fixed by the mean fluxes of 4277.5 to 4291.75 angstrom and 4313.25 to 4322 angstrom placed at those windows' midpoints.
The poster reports 0.27 mag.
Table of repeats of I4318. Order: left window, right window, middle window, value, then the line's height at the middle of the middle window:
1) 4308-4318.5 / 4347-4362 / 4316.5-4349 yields -1.2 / 72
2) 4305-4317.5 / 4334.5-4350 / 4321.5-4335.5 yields -1.8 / 67.3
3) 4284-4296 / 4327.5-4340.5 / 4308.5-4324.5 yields 0.3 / 72.8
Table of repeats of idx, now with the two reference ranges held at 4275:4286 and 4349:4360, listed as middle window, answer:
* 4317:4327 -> 0.01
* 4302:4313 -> 0.34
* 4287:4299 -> 0.14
